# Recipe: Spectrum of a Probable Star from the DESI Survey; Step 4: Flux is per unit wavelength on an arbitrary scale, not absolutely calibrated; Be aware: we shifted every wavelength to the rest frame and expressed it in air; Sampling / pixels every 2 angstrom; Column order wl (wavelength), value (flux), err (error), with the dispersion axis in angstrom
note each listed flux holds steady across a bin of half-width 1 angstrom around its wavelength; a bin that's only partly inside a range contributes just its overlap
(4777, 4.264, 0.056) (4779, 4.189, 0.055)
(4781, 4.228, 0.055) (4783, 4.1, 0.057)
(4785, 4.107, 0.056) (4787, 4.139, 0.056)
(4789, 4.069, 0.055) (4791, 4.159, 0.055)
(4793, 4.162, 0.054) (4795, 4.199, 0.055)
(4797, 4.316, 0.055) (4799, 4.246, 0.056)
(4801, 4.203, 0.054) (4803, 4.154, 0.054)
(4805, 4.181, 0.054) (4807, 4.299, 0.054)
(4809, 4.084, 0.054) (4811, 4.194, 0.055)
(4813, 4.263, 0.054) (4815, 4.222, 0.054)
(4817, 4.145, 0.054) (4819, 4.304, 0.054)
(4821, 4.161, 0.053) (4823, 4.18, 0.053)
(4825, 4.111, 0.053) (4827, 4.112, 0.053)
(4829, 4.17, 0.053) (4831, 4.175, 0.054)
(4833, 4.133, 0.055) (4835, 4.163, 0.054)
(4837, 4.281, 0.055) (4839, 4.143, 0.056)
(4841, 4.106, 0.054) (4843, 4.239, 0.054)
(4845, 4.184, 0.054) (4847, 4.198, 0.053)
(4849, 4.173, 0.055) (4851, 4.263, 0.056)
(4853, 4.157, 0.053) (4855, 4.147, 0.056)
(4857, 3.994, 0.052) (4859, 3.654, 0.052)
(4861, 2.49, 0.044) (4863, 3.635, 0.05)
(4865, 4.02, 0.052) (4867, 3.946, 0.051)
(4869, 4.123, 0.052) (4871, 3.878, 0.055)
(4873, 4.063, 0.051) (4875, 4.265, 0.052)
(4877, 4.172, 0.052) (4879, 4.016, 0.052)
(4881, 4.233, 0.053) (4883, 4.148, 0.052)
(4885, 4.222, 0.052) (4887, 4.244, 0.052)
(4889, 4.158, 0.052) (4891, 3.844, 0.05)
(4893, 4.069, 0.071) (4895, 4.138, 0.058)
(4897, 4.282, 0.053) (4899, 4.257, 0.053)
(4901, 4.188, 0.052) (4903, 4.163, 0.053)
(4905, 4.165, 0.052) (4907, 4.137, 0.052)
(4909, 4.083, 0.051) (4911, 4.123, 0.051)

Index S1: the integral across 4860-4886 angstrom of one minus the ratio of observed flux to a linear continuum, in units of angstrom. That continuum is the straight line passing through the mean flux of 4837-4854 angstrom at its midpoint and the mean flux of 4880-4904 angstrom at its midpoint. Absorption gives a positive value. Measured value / 1.5 angstrom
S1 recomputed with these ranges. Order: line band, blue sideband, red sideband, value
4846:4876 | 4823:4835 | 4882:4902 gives 1.6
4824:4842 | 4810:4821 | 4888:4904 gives 0.2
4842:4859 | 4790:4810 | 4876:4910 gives 0.1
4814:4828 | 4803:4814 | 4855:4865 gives -0.4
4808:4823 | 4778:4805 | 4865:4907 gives -0.1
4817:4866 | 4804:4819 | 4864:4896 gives 1.3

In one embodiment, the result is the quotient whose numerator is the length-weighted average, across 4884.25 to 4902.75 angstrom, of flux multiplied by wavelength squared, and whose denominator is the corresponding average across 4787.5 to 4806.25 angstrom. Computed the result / 1.03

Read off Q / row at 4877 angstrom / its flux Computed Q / 4.172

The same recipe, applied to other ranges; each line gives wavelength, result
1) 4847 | 4.198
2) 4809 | 4.084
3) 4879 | 4.016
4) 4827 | 4.112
